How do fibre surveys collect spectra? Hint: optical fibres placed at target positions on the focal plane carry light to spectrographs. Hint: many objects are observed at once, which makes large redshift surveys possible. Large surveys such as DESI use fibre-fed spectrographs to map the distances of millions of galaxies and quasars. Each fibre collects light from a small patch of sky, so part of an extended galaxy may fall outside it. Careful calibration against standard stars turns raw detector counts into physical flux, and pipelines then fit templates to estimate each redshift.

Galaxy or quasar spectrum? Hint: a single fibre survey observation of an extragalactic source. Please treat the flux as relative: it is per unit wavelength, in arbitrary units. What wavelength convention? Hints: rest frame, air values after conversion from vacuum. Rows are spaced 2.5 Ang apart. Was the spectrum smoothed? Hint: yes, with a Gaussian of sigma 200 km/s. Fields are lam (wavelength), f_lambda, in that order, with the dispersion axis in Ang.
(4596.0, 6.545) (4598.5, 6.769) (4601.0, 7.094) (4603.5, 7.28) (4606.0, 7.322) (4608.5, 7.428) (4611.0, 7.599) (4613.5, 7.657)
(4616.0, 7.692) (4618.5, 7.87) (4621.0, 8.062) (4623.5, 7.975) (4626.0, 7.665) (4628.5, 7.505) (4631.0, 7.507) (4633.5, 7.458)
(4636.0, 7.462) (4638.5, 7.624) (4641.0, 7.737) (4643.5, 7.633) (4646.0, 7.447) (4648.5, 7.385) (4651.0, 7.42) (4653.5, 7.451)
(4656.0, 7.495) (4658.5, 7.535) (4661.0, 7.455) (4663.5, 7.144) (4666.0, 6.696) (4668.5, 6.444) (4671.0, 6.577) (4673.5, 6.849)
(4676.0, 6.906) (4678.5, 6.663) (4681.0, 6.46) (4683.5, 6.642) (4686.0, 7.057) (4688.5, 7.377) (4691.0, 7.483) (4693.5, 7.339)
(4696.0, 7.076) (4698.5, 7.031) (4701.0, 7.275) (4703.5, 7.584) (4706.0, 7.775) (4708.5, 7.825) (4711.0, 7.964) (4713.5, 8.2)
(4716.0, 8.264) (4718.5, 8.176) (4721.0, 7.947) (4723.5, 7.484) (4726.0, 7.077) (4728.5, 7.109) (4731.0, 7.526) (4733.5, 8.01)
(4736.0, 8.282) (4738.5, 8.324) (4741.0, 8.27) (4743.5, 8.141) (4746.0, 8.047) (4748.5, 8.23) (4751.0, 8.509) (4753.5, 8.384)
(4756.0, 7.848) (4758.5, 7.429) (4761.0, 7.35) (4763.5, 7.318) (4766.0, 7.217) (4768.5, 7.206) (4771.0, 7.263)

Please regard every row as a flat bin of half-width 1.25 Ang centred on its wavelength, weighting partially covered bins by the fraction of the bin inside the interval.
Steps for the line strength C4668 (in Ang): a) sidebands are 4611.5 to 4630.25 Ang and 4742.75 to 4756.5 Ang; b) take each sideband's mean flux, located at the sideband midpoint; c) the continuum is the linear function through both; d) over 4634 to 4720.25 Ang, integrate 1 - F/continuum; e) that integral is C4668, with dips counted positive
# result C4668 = 6.7 Ang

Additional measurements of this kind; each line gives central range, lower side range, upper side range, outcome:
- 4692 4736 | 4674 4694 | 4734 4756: -0.31 Ang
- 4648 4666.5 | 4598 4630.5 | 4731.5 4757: 0.99 Ang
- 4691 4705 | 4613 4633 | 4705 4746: 1.01 Ang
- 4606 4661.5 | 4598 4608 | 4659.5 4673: -4.47 Ang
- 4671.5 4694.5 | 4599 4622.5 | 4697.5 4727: 2.14 Ang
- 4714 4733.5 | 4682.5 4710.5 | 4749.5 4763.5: -0.33 Ang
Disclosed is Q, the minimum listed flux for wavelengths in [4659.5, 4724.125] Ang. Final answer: 6.444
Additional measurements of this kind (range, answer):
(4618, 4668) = 6.696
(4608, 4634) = 7.428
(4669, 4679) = 6.577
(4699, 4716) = 7.275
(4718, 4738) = 7.077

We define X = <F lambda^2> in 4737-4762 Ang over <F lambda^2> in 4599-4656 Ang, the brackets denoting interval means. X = 1.1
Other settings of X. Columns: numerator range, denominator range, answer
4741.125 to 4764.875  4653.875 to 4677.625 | 1.17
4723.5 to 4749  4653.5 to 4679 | 1.16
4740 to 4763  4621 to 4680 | 1.14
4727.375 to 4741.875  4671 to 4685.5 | 1.21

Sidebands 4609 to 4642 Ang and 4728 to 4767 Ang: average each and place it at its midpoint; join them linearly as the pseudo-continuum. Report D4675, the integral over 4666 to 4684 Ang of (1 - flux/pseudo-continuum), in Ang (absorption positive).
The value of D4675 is 2.57 Ang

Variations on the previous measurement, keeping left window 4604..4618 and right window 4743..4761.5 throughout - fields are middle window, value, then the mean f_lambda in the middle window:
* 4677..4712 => 2.6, 7.25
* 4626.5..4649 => 0.3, 7.54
